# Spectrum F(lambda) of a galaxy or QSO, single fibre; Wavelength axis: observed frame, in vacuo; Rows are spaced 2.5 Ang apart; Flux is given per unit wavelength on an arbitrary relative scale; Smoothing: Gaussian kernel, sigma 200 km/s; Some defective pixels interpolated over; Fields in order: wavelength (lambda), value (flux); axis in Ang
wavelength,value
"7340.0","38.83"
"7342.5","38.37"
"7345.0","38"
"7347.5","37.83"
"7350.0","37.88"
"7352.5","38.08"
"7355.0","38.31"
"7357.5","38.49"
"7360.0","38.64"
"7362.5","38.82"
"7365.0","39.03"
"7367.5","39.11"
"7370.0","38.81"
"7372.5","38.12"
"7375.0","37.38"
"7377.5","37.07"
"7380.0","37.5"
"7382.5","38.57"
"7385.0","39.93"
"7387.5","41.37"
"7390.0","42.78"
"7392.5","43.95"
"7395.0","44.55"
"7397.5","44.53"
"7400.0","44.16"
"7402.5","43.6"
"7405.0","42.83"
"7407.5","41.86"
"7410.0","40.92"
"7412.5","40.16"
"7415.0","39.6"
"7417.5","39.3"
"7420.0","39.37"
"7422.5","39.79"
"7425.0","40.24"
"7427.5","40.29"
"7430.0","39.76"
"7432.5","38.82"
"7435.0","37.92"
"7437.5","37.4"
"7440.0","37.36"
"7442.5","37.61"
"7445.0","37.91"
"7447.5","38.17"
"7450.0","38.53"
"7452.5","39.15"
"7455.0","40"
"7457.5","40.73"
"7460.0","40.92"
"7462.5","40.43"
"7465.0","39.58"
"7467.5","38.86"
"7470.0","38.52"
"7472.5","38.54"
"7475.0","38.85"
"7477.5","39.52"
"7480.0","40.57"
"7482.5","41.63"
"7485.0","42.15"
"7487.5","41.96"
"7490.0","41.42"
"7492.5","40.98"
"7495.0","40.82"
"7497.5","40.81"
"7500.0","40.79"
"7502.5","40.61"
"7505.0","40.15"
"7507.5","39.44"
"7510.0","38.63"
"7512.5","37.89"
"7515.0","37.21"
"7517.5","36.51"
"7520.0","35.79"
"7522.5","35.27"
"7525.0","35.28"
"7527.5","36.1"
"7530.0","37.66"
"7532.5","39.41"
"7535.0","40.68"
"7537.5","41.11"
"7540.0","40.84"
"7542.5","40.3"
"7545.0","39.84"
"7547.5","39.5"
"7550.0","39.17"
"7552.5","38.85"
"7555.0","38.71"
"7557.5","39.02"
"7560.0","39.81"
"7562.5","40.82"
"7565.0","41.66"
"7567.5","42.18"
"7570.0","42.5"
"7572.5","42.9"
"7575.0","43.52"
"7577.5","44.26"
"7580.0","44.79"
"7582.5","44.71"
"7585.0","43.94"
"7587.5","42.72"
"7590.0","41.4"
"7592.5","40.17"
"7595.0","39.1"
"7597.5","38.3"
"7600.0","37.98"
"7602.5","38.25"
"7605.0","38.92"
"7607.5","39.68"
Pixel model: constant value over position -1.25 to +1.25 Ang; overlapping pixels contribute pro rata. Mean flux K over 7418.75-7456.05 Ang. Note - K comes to 38.8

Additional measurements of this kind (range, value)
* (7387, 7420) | 42.2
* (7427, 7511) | 39.7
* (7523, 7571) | 39.6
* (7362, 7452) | 39.9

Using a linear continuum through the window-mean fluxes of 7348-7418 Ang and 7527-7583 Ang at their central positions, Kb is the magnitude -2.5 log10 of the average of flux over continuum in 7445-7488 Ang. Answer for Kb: 0.02 mag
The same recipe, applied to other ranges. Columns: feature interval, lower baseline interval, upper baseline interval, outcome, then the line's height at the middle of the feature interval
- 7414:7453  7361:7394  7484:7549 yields 0.016 mag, 39.4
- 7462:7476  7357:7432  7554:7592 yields 0.056 mag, 41.1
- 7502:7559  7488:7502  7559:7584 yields 0.087 mag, 41.8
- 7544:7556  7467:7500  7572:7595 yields 0.077 mag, 42.1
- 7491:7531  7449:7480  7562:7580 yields 0.069 mag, 40.9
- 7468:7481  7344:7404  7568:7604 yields 0.044 mag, 40.8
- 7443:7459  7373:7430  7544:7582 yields 0.052 mag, 41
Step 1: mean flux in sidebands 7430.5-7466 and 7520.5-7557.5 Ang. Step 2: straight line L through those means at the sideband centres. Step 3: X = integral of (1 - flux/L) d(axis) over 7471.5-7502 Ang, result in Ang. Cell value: -1.5 Ang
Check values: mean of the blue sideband 38.9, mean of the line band 40.7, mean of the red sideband 38.7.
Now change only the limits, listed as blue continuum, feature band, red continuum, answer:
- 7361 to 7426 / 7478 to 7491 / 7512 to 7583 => -0.4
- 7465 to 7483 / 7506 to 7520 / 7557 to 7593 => 1.0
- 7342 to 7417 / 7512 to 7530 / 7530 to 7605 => 1.9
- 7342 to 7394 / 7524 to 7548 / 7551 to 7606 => 0.9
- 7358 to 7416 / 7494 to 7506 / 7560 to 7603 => 0.2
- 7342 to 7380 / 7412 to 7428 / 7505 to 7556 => -0.6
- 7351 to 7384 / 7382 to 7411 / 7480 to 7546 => -3.0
